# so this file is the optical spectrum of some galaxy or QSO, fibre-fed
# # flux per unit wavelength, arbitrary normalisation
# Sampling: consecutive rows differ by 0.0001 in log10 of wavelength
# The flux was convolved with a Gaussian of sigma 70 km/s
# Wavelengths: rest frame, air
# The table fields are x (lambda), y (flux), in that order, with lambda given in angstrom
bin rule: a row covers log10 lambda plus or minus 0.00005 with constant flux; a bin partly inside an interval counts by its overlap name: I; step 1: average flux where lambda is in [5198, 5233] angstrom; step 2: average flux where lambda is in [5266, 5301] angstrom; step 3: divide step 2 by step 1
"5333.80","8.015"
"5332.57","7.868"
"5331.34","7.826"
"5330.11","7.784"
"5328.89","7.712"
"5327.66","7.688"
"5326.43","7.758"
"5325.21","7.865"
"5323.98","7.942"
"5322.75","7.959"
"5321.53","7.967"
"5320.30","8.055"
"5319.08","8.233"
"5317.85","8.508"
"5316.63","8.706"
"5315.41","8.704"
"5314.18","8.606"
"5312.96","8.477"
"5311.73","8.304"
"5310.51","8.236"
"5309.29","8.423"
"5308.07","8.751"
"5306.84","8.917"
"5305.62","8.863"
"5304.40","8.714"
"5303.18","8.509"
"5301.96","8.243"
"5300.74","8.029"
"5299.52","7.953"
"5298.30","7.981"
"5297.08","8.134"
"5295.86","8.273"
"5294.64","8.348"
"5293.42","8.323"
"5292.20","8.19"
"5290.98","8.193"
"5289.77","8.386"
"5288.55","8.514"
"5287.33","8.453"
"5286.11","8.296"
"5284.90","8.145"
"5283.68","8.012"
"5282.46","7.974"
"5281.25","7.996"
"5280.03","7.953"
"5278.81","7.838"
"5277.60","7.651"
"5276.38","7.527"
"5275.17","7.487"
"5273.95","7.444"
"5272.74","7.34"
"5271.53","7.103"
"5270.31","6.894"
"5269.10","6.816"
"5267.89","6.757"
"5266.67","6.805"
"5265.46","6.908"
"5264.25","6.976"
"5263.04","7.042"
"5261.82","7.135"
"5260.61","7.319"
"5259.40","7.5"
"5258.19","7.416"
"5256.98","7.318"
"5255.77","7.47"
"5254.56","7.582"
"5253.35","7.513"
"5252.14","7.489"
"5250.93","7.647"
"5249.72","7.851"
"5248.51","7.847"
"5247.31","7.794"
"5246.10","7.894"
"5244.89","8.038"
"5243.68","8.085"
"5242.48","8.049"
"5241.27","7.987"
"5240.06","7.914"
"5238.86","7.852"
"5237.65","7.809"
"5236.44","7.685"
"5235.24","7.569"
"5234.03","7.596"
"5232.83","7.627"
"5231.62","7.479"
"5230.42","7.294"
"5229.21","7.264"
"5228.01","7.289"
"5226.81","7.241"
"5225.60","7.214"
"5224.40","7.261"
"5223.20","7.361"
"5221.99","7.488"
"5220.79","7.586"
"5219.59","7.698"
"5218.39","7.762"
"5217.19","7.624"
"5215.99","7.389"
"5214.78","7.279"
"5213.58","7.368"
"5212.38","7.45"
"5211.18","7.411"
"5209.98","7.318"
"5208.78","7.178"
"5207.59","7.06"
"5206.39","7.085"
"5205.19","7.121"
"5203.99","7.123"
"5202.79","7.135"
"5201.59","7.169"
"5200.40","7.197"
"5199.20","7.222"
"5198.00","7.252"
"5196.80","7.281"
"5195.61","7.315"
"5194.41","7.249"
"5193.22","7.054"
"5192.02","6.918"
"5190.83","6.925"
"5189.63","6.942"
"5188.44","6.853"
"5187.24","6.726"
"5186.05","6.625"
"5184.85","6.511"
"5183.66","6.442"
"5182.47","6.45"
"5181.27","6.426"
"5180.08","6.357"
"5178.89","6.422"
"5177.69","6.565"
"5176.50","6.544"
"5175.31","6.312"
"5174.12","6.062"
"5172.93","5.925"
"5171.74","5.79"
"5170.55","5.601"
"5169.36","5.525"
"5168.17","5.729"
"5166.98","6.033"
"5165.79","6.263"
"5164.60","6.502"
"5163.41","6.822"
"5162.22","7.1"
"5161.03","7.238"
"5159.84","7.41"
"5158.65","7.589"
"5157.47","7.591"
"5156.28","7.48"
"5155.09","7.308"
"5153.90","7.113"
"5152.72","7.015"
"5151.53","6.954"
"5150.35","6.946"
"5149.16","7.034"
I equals 1.07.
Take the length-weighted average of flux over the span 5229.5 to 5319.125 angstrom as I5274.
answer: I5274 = 7.87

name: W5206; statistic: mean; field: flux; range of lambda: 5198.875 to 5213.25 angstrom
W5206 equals 7.21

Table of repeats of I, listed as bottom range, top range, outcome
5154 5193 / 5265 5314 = 1.21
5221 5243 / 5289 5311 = 1.11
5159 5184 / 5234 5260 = 1.21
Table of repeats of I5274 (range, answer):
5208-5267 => 7.51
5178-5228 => 7.11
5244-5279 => 7.39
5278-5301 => 8.15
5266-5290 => 7.66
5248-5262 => 7.52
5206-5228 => 7.38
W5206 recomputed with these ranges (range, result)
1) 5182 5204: 6.97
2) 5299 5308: 8.48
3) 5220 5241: 7.51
